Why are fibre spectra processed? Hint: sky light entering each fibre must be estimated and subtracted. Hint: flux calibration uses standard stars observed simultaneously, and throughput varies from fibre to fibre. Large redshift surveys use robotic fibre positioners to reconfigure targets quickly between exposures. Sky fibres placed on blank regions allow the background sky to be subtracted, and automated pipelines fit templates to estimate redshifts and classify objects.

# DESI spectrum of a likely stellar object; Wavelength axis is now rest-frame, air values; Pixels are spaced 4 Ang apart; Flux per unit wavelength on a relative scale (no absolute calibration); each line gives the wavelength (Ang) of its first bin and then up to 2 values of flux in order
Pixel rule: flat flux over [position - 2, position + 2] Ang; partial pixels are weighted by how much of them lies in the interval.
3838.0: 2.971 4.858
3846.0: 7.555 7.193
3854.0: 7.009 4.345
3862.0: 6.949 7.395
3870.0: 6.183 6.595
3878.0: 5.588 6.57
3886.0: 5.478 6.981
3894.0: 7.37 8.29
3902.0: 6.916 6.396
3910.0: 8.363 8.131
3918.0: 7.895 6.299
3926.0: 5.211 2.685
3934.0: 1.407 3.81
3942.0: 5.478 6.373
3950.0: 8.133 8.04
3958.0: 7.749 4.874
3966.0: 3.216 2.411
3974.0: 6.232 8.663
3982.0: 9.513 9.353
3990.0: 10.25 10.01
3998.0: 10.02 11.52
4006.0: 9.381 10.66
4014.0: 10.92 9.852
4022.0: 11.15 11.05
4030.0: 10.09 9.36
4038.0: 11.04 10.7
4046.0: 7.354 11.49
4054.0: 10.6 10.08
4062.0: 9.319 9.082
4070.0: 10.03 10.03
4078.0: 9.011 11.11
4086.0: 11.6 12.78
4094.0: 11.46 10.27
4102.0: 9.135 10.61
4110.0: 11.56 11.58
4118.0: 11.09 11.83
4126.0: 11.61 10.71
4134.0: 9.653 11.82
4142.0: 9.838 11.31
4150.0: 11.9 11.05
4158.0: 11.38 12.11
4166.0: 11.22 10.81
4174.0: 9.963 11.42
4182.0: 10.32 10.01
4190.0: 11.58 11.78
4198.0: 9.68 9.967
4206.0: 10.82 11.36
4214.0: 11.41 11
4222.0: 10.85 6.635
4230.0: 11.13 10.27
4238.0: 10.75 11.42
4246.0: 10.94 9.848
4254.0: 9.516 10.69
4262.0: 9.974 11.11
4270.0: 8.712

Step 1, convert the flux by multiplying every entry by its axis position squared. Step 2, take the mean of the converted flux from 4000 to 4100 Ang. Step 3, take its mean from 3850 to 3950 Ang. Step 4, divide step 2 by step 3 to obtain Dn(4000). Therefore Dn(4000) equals 1.8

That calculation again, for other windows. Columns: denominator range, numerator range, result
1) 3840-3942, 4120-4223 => 2.04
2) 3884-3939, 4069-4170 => 1.99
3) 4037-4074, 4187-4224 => 1.18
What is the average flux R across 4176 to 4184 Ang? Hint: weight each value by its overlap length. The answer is 10.9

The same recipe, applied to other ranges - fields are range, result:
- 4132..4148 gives 10.7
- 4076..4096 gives 11.2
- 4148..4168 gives 11.5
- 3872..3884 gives 6.25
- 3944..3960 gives 7.57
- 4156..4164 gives 11.7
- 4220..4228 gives 8.74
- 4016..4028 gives 10.7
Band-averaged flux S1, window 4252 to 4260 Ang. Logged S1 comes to 10.1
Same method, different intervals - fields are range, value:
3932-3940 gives 2.61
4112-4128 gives 11.5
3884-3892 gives 6.23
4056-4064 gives 9.7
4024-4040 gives 10.4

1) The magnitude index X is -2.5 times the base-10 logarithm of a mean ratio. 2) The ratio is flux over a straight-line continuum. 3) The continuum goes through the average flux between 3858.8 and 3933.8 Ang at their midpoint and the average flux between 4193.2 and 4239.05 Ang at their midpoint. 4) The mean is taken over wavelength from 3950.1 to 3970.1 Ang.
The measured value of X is 0.24 mag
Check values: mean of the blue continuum 6.47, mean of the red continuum 10.4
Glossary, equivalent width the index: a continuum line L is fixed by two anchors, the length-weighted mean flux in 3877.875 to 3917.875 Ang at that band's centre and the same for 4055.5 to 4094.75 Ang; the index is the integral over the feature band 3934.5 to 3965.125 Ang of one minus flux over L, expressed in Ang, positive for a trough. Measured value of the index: 8.0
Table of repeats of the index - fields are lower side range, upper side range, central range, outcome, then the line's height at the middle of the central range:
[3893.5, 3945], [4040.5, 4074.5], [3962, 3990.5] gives 3.30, 7.57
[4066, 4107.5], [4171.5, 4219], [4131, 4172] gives -1.63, 10.7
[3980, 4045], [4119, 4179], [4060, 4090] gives 1.24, 10.6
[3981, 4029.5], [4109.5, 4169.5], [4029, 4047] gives 1.23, 10.5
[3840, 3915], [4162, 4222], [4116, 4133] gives -2.12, 9.97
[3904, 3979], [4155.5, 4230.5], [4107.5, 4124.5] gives -4.22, 9.21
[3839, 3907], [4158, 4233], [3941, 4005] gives 1.43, 7.81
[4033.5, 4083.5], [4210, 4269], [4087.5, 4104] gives -1.47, 10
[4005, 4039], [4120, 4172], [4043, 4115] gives 2.53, 10.8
